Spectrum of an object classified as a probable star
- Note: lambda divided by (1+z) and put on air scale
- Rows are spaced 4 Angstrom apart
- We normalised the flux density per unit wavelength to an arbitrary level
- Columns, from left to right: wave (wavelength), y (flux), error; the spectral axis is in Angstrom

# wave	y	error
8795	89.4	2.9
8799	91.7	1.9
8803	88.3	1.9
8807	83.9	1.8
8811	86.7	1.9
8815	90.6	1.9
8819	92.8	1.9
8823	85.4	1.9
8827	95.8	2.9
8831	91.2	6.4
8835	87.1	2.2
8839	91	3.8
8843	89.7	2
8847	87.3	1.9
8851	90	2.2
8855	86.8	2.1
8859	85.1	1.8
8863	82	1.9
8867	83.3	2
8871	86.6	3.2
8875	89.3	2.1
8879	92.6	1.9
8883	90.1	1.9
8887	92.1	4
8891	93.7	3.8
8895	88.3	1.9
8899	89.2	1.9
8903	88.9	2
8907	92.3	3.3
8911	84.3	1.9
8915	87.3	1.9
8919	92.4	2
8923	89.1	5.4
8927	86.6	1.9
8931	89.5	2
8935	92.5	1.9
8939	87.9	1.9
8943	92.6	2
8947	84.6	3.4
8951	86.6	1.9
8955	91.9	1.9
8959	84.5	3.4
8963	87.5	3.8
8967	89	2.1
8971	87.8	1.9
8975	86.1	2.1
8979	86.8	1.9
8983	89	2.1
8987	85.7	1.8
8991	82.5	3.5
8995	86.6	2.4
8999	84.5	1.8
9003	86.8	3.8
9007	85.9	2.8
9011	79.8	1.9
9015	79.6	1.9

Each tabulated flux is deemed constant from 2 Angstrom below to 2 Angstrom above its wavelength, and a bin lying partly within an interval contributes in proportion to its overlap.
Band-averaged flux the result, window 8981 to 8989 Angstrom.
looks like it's 87.3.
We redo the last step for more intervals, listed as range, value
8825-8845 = 91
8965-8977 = 87.6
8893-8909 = 89.7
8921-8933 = 88.4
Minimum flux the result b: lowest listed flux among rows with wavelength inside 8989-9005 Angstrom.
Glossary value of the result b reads 82.5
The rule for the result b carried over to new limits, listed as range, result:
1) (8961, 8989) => 85.7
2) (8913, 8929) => 86.6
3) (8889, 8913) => 84.3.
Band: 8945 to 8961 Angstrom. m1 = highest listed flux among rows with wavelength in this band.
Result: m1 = 91.9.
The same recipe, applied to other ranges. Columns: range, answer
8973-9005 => 89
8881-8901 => 93.7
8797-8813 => 91.7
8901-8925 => 92.4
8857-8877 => 89.3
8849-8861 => 90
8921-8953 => 92.6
